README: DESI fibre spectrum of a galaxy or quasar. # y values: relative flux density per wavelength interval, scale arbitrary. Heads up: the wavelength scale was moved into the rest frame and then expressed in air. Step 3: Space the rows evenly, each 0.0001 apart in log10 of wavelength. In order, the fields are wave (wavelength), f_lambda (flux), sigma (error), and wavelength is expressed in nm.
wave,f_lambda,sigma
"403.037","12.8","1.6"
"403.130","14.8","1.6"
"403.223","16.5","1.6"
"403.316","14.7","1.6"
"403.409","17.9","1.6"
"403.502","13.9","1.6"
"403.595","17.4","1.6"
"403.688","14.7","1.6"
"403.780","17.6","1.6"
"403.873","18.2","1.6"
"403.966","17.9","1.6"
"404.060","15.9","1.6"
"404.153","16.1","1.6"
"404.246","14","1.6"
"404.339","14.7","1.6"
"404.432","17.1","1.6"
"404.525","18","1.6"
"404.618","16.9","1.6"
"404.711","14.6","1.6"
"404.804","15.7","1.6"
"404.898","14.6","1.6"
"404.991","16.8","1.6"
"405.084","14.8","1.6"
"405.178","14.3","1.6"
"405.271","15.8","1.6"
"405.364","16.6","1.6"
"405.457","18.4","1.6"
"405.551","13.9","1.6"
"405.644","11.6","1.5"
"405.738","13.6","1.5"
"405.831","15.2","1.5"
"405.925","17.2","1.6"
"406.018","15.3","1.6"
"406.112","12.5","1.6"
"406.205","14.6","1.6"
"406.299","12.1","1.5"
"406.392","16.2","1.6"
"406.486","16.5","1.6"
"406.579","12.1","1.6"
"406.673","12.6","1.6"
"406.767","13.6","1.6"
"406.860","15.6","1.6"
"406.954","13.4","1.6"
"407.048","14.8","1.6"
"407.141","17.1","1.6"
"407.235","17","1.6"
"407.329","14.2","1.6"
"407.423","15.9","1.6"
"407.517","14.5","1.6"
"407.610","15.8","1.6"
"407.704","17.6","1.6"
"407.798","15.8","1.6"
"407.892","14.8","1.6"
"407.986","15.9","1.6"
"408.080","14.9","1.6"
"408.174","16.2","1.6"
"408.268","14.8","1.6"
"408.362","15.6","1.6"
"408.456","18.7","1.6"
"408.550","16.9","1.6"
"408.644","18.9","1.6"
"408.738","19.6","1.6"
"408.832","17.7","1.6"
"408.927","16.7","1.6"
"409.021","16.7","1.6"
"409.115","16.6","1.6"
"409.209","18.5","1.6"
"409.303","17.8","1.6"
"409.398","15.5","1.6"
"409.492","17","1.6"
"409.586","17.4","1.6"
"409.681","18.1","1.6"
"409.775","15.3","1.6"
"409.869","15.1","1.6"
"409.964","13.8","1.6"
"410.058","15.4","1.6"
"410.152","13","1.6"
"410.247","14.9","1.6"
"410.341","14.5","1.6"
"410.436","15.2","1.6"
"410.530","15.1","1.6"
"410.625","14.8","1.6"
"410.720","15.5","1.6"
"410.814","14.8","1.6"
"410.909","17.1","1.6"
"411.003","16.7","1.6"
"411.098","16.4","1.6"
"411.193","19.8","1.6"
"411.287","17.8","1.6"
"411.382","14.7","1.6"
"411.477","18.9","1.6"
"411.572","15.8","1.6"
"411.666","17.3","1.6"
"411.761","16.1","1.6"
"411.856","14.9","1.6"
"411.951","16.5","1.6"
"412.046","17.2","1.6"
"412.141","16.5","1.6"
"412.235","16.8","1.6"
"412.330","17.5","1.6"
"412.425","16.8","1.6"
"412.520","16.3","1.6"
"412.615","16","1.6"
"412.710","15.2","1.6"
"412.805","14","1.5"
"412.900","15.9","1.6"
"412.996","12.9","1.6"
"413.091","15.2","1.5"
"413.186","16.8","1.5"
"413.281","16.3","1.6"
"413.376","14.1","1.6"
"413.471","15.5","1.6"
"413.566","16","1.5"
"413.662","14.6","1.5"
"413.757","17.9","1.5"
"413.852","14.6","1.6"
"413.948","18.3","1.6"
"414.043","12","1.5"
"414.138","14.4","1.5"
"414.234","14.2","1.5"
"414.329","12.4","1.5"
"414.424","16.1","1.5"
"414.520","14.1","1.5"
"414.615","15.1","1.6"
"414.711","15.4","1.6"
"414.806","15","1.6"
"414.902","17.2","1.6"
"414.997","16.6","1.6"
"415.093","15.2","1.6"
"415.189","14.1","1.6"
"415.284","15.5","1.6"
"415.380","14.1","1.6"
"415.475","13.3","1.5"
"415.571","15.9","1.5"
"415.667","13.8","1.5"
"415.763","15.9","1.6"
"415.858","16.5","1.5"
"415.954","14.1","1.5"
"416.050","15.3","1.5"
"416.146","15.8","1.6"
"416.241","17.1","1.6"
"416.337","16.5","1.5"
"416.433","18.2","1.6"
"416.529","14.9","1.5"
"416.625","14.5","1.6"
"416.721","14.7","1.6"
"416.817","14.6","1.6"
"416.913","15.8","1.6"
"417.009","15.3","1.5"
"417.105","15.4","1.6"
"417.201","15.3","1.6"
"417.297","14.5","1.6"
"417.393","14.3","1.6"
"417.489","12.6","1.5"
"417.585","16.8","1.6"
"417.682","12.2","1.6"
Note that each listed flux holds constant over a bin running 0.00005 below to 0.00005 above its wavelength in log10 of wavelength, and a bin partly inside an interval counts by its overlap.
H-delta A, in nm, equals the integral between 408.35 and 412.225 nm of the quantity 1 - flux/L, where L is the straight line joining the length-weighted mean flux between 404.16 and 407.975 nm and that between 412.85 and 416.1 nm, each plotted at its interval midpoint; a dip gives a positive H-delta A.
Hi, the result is -0.34 nm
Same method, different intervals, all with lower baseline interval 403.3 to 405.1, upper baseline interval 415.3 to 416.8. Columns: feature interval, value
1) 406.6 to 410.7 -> -0.01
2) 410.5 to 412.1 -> -0.08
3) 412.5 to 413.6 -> 0.02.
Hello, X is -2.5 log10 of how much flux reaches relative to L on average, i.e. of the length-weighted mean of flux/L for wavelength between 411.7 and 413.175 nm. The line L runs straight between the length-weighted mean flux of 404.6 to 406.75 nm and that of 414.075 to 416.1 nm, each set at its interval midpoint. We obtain -0.07 mag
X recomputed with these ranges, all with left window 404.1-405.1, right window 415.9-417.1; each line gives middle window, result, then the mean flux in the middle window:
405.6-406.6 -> 0.10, 14.3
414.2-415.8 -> 0.05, 14.9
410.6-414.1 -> -0.03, 16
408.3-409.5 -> -0.11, 17.4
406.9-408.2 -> 0.01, 15.6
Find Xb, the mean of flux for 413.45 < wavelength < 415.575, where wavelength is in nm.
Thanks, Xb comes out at 15.1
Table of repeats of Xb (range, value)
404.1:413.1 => 15.8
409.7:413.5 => 15.8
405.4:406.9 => 14.4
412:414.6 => 15.5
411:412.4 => 16.9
